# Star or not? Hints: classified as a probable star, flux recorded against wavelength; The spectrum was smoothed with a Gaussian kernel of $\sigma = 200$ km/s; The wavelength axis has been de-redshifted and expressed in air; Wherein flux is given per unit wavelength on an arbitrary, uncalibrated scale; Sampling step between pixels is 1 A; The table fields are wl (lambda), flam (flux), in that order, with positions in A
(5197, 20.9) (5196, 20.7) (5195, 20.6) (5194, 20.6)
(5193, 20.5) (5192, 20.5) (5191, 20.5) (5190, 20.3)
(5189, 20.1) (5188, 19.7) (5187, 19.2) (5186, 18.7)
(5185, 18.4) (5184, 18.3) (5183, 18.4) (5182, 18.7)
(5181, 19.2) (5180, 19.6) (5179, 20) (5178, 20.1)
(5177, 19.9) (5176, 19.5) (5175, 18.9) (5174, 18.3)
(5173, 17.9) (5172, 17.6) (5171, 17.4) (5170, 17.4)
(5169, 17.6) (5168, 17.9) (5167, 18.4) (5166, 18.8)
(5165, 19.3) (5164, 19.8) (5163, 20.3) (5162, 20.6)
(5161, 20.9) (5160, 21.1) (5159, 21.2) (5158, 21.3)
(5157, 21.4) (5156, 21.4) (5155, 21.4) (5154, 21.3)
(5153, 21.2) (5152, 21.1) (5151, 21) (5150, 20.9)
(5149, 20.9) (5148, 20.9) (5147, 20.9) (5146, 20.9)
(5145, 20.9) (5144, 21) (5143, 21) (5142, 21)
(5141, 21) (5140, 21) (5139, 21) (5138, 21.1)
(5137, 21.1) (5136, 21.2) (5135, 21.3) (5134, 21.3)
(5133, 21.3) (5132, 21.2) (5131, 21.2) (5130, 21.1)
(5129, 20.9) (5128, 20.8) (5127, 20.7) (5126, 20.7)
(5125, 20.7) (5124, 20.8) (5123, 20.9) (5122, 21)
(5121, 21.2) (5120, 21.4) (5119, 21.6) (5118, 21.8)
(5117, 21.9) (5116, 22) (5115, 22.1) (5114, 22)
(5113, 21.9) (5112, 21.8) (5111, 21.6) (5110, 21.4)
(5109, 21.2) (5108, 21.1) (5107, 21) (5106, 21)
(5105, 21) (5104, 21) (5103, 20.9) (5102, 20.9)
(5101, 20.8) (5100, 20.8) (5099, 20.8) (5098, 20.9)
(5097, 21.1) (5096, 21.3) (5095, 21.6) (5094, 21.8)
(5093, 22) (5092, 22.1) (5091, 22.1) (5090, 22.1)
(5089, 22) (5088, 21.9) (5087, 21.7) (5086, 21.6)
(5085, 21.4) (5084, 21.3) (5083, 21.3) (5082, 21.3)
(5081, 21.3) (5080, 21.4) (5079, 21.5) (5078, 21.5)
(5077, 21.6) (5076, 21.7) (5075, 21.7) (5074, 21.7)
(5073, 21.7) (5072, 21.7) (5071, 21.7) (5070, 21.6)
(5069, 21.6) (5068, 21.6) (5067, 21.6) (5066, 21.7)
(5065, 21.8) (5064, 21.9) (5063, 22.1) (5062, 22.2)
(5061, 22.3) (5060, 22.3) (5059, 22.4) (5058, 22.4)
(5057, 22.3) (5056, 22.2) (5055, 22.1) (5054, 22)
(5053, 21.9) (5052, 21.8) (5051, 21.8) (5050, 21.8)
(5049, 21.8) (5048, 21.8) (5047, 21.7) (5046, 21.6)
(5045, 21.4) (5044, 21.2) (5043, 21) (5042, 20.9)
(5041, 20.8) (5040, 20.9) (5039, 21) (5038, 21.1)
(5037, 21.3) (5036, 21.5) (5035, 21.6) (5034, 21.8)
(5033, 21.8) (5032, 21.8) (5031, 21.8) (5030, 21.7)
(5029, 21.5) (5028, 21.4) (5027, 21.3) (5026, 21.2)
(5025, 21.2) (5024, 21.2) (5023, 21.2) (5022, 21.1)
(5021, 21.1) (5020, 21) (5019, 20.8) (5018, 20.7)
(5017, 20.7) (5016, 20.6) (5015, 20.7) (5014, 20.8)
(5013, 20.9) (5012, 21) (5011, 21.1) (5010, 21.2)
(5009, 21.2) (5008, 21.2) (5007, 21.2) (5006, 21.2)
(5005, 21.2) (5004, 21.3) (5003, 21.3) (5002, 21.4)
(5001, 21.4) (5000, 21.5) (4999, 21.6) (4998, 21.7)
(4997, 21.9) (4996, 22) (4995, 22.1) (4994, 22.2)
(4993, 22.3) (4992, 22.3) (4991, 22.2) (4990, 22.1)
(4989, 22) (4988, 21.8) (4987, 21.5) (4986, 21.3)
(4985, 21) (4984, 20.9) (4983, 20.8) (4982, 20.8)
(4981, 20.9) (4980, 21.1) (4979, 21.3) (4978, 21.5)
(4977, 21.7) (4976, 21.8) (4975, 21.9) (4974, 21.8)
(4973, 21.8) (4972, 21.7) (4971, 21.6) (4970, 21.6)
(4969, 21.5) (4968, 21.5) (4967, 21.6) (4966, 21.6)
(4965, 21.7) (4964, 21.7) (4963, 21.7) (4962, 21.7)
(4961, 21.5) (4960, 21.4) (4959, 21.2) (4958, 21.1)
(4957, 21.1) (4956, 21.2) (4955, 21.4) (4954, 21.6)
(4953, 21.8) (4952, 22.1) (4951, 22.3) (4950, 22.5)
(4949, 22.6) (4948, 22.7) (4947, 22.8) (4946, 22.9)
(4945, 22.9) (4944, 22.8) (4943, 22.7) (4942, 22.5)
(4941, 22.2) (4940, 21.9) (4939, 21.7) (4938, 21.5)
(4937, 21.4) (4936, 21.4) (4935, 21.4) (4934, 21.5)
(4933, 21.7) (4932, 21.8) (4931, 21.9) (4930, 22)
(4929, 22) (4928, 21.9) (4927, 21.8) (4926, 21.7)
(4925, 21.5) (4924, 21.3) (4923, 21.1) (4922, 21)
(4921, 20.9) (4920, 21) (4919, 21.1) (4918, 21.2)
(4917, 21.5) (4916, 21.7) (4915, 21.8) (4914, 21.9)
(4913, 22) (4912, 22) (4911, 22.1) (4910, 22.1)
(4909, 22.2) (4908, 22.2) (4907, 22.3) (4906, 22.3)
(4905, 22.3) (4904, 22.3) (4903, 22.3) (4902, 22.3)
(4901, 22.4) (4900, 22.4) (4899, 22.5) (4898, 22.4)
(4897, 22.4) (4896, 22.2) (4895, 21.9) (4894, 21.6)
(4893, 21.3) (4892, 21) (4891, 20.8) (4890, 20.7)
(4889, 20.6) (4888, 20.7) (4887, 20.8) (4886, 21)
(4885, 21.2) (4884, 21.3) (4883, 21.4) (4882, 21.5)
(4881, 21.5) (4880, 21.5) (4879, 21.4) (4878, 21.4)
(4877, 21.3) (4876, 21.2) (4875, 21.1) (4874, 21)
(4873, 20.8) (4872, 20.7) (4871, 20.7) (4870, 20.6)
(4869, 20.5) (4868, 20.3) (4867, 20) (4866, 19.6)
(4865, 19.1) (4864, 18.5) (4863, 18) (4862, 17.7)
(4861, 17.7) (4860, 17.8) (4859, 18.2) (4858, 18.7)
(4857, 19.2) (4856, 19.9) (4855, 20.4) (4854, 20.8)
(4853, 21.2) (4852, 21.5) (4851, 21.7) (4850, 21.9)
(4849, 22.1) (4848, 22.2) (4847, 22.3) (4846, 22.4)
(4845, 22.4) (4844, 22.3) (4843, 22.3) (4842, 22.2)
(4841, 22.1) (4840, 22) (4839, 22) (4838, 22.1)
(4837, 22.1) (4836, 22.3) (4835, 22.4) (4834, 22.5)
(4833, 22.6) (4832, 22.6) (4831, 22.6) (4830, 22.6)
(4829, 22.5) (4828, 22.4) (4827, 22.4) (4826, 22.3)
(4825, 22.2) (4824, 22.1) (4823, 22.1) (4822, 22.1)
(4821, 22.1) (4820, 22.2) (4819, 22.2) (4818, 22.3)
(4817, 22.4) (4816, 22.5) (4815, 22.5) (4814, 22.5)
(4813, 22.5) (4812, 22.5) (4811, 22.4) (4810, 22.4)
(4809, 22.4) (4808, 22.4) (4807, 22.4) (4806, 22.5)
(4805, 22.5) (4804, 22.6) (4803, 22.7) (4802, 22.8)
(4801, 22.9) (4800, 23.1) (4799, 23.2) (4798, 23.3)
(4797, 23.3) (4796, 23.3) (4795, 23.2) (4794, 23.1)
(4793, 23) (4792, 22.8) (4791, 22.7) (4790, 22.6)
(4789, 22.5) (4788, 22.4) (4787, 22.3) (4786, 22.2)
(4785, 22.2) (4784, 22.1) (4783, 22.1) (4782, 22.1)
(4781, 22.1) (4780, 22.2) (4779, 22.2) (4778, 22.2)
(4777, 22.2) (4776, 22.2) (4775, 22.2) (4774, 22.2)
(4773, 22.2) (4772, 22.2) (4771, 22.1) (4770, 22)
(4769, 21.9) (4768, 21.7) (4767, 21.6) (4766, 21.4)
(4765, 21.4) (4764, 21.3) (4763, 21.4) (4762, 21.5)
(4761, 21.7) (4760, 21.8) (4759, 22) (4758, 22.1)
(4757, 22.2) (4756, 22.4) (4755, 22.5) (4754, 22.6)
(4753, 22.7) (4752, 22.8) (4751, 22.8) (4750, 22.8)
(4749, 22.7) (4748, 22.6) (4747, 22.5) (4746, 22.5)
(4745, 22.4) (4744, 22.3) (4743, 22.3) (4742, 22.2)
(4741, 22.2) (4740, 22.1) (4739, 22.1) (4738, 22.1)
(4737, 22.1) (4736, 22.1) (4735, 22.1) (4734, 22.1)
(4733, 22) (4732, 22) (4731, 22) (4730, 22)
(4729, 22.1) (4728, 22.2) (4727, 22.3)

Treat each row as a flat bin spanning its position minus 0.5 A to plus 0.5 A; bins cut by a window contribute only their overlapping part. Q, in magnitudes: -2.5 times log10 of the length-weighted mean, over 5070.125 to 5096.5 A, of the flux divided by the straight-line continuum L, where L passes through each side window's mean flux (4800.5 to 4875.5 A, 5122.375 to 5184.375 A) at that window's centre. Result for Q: -0.06 mag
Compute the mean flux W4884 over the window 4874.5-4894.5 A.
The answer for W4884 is 21.2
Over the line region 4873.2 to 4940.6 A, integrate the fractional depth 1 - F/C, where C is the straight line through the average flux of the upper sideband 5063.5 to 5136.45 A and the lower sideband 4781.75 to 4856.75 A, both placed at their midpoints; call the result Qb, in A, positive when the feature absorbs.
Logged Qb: 1.3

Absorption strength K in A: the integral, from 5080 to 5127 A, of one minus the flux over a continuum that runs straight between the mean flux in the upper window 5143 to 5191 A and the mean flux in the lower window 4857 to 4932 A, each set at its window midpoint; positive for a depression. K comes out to -3.0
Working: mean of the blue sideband 21.1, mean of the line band 21.4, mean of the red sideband 19.8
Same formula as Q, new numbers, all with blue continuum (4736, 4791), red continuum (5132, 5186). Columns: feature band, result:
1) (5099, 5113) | -0.04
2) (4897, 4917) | -0.04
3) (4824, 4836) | -0.03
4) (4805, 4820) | -0.02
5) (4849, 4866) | 0.11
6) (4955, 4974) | -0.02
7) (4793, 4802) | -0.06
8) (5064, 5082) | -0.06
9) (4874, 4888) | 0.02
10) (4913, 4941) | -0.01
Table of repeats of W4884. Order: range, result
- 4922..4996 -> 21.7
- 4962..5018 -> 21.5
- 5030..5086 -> 21.7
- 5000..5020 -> 21.1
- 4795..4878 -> 21.6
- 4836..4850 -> 22.2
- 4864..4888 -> 20.8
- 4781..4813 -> 22.6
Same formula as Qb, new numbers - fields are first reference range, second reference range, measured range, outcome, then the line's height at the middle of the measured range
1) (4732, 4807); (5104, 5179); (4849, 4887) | 2.6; 21.9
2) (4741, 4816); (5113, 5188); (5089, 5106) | -0.6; 20.6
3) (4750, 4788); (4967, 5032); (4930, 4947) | -0.4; 21.6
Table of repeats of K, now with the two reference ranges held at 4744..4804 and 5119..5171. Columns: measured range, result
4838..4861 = 0.95 A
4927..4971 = -0.61 A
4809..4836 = -0.29 A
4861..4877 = 1.44 A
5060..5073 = -0.50 A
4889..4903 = -0.01 A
